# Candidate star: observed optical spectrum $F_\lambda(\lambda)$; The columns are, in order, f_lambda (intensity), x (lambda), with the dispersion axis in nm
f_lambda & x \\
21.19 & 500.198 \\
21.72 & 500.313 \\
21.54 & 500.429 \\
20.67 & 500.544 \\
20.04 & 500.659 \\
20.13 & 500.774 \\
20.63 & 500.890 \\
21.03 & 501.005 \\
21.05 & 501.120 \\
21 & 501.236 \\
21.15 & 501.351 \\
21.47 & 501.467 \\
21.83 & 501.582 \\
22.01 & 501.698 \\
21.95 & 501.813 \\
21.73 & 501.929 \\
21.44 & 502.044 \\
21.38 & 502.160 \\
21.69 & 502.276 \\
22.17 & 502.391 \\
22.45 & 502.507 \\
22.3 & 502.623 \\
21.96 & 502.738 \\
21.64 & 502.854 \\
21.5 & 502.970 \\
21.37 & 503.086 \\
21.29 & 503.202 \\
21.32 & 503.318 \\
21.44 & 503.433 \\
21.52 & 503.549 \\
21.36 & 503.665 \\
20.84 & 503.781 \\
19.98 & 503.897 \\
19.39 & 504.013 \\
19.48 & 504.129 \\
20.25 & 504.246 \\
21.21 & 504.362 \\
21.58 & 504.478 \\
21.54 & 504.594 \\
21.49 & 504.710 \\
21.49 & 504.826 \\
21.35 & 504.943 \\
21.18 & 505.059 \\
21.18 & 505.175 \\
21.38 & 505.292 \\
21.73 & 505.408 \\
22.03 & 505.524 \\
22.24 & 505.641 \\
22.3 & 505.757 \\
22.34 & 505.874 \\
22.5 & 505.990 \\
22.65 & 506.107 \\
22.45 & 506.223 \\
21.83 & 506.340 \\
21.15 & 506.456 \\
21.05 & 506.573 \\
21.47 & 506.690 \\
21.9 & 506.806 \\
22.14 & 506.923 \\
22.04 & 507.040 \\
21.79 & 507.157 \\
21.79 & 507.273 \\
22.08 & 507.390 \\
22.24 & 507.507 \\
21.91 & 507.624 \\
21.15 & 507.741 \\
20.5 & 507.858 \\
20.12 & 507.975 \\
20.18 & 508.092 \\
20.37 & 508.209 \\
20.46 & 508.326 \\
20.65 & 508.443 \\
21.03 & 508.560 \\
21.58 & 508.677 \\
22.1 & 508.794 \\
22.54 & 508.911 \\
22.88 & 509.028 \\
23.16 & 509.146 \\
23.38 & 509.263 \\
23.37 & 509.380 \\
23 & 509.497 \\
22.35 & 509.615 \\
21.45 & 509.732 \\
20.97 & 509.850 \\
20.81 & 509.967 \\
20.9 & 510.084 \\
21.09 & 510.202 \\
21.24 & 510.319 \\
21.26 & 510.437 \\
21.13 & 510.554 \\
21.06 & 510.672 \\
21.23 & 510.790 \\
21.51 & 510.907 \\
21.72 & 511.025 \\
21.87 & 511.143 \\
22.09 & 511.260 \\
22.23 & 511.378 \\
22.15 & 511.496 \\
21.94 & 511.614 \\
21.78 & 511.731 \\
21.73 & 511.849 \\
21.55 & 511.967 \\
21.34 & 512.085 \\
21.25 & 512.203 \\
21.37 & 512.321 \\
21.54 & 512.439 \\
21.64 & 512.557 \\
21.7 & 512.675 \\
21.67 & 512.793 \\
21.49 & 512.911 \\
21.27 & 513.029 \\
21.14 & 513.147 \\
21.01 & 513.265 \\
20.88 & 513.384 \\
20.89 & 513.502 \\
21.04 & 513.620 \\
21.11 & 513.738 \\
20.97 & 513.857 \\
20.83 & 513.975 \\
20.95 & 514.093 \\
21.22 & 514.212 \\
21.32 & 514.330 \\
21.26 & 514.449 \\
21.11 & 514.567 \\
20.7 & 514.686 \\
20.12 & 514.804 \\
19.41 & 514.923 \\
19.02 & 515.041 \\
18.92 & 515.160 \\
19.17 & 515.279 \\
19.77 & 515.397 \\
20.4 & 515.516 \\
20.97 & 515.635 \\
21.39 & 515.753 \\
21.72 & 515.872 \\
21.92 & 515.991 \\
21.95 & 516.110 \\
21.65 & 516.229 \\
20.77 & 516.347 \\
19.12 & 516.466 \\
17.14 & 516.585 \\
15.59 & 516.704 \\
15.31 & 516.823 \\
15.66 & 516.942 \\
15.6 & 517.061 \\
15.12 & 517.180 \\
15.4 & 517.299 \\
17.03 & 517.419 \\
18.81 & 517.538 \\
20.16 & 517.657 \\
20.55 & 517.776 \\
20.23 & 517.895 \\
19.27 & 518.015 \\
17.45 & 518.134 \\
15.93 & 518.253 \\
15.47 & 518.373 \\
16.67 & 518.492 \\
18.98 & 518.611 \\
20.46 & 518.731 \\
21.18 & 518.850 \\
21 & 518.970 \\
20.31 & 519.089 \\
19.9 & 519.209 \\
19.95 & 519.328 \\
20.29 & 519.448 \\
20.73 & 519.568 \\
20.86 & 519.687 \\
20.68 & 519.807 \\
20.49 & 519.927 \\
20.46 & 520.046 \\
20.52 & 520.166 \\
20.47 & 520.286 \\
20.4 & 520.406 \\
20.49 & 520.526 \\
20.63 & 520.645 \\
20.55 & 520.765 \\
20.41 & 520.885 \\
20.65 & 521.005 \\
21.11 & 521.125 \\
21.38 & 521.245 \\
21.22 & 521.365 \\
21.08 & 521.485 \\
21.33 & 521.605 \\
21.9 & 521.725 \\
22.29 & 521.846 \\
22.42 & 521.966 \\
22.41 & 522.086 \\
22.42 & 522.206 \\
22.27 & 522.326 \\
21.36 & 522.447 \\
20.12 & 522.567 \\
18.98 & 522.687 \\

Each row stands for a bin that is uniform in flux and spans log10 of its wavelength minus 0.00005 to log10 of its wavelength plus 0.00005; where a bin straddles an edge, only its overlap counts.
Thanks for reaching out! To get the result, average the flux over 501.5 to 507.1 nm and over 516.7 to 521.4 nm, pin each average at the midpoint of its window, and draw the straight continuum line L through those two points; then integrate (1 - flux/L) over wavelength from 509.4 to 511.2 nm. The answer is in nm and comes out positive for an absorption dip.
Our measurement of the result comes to -0.08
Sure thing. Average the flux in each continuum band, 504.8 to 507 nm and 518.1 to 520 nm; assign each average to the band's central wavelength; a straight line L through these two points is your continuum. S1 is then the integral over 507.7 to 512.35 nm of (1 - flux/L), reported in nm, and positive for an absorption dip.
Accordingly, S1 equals -0.11 nm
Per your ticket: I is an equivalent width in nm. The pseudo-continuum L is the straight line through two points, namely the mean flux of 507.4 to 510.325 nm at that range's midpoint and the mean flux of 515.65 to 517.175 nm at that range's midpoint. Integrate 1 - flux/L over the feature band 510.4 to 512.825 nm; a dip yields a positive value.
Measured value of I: -0.12 nm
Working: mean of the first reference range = 21.6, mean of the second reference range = 18.9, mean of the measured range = 21.6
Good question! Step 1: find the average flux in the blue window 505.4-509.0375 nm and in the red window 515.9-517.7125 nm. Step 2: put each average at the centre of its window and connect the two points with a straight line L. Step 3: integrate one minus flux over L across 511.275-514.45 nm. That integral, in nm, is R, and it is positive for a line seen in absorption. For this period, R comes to -0.29 nm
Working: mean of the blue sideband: 21.6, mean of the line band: 21.4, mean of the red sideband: 18.1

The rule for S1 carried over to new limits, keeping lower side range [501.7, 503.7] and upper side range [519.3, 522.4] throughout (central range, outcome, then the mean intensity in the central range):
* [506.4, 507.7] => -0.014 nm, 21.8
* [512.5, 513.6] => 0.002 nm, 21.3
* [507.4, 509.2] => 0.008 nm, 21.4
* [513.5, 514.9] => 0.025 nm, 20.9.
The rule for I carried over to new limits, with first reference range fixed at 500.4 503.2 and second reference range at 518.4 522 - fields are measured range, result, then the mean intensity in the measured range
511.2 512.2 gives -0.041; 21.8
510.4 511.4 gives -0.026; 21.6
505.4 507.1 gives -0.063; 22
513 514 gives -0.006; 21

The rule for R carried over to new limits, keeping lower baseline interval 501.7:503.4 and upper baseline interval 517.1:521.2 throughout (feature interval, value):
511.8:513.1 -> -0.07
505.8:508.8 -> -0.06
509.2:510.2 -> -0.06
